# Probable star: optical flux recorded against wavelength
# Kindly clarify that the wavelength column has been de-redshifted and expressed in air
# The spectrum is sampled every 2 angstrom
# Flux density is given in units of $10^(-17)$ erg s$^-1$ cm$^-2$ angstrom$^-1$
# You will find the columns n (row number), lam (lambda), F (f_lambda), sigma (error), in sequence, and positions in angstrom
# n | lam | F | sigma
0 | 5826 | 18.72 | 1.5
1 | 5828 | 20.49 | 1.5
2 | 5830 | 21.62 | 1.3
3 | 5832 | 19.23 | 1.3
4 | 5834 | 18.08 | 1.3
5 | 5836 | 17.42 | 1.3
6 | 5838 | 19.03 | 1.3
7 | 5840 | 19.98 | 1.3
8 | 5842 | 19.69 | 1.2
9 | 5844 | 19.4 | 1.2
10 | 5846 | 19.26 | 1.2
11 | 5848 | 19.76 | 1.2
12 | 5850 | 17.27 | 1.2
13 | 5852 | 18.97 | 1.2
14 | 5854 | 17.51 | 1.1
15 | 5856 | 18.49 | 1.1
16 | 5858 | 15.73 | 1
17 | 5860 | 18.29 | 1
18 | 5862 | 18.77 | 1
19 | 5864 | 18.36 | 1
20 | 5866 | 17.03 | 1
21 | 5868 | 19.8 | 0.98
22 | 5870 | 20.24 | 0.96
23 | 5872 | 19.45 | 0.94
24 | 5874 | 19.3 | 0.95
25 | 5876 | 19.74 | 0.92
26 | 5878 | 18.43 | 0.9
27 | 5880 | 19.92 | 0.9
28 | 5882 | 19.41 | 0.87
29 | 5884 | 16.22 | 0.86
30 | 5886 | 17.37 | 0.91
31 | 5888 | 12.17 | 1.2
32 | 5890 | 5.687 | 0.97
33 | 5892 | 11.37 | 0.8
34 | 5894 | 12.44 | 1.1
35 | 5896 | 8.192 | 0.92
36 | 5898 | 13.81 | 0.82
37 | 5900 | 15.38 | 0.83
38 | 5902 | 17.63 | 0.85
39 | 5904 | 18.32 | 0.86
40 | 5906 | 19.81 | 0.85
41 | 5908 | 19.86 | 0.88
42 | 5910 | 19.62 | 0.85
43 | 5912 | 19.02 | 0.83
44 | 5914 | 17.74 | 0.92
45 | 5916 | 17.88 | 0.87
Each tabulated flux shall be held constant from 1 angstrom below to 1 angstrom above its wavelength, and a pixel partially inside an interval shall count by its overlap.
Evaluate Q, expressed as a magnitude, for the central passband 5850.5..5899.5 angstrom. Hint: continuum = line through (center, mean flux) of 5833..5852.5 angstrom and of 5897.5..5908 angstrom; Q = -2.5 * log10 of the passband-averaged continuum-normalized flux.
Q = 0.10 mag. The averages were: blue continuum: 18.9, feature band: 16.5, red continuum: 17.4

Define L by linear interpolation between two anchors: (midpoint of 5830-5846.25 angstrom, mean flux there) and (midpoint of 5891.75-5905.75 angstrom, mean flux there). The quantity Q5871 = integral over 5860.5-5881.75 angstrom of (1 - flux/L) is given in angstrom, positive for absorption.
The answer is -3.33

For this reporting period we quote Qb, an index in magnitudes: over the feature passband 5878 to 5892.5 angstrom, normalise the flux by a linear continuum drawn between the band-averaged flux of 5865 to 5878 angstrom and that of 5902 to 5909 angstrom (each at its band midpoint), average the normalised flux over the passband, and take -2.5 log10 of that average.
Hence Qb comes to 0.27 mag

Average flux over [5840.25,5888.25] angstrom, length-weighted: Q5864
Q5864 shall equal 18.5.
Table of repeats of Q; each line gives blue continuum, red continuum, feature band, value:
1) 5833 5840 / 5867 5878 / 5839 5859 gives 0.01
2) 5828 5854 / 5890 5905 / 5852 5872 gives -0.09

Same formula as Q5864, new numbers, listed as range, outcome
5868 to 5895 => 16.4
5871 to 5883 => 19.4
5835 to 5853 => 19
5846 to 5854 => 18.6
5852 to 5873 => 18.4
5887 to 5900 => 11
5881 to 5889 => 16.3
